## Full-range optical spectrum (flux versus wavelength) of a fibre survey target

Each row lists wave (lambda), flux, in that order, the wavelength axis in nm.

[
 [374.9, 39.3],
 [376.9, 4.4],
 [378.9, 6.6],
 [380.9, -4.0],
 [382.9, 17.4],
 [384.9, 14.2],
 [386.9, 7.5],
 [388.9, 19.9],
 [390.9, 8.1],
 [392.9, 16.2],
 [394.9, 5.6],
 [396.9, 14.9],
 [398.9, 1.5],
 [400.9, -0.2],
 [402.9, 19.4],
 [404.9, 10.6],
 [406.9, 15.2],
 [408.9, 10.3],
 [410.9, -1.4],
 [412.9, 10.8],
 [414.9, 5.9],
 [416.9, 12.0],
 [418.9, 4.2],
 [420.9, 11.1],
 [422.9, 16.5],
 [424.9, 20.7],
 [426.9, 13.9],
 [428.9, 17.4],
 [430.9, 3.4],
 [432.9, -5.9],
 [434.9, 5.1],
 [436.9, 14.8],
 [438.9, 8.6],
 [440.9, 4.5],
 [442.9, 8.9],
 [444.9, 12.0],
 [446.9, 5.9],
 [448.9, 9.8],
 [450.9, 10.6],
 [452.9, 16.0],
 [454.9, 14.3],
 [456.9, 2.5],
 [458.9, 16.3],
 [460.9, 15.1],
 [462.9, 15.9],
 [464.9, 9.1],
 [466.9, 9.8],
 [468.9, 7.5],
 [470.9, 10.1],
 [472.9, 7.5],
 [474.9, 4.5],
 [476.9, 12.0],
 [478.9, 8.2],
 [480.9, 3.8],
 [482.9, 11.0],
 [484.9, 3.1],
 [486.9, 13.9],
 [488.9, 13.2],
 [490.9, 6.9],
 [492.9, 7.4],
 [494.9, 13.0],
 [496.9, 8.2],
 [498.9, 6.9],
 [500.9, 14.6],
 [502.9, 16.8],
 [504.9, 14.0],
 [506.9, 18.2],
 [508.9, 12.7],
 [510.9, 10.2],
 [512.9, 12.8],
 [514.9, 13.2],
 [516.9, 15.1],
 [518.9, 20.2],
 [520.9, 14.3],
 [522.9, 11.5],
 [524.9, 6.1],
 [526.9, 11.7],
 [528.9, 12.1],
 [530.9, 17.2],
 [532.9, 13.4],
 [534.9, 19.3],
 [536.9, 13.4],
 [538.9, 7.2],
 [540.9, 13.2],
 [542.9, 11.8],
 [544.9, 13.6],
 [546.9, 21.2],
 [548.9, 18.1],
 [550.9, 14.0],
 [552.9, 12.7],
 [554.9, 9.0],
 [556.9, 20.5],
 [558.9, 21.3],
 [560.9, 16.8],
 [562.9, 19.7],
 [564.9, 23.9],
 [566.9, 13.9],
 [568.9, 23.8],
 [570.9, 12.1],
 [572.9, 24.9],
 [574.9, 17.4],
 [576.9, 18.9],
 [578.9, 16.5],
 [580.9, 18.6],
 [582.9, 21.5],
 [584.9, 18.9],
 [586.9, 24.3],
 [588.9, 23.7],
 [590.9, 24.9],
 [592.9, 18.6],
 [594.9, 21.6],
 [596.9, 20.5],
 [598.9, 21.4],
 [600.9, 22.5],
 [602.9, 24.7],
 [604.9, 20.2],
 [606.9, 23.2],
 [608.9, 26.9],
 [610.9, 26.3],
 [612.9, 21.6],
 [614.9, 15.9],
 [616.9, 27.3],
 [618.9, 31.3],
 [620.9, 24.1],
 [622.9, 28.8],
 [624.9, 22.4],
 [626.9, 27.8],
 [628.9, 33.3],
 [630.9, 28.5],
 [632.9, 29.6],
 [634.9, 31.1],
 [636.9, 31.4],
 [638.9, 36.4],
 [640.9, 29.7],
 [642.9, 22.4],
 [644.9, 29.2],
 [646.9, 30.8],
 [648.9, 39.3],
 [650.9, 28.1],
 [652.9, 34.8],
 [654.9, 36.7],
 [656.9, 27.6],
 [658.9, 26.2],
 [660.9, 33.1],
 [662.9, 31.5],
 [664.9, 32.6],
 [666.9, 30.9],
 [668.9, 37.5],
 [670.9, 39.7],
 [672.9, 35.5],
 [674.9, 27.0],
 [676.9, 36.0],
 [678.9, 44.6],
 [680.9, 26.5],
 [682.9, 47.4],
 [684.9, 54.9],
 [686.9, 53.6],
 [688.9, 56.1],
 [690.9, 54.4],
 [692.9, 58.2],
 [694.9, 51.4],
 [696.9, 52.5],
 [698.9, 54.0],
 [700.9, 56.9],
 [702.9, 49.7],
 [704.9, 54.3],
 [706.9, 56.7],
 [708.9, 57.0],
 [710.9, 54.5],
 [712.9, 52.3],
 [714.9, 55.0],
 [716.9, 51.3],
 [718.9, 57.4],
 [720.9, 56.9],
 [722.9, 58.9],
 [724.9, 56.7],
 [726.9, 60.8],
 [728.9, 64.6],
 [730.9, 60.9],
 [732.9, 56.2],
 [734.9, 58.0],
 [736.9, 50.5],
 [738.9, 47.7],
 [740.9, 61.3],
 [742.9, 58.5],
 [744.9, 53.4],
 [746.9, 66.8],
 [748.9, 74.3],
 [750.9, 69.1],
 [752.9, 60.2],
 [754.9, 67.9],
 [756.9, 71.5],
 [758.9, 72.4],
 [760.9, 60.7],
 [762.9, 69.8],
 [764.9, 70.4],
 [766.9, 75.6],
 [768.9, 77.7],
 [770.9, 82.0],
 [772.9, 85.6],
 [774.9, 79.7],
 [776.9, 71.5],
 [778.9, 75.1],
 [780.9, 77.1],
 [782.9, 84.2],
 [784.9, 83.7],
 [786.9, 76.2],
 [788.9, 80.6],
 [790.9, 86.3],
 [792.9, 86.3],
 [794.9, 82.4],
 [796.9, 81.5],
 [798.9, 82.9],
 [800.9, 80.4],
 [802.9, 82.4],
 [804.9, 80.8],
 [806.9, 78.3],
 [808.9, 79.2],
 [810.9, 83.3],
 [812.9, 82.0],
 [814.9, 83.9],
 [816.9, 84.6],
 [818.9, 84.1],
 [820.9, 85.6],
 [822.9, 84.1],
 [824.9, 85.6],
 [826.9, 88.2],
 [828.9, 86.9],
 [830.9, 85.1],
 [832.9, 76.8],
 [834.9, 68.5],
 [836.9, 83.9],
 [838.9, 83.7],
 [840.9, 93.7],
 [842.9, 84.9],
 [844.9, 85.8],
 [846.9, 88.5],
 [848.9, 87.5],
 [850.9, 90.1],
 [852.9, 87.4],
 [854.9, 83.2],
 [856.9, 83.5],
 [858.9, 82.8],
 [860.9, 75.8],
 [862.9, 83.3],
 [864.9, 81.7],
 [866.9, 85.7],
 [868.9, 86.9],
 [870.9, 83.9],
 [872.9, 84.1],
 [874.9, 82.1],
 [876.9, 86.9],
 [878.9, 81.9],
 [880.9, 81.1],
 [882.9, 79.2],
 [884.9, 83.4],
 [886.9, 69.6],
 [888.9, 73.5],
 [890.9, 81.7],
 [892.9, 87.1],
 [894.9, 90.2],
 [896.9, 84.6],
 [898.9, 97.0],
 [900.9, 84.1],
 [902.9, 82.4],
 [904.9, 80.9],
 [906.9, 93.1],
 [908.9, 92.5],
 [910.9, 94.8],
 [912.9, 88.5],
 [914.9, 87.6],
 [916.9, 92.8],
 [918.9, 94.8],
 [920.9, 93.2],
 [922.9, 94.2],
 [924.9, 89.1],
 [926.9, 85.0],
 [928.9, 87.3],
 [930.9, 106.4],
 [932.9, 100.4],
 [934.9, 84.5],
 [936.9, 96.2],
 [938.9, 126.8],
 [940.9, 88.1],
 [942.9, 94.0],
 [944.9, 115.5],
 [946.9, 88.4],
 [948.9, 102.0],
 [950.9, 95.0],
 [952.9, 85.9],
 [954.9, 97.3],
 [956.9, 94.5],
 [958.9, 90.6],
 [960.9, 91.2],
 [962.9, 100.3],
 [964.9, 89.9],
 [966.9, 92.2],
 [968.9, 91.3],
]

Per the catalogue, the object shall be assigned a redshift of 0.72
